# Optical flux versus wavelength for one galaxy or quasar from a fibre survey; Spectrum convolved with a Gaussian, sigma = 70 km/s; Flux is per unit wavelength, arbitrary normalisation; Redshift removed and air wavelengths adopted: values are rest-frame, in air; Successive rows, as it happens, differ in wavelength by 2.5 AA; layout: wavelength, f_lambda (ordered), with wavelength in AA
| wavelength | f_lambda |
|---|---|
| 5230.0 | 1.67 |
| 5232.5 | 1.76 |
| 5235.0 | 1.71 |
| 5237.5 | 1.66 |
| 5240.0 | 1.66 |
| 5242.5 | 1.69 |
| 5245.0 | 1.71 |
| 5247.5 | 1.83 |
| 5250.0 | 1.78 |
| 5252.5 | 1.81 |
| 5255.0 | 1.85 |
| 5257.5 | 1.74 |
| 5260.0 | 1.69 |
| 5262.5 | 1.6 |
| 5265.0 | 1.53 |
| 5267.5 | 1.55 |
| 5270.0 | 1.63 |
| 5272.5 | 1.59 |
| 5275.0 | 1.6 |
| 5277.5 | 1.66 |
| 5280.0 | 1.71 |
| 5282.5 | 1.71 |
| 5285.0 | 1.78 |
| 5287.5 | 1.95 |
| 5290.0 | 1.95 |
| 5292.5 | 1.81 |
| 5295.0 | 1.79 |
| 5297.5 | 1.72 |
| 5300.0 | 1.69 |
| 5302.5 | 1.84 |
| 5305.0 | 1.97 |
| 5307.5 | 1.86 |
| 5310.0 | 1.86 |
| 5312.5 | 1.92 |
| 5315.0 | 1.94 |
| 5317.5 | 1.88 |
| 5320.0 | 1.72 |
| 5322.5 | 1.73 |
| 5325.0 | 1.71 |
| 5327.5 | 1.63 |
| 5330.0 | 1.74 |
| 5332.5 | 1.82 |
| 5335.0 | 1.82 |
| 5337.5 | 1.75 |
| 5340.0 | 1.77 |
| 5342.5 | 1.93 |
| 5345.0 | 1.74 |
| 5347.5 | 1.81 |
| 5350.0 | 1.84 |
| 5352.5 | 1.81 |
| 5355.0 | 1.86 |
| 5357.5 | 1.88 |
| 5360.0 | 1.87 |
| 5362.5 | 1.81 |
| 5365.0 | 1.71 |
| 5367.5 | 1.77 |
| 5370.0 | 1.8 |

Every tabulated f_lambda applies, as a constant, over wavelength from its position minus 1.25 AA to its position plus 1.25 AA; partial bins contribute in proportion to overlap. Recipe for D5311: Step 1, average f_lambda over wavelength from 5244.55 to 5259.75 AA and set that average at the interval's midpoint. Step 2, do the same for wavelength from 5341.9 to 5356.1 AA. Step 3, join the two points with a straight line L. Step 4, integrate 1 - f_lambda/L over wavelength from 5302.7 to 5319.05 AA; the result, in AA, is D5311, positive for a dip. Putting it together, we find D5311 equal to -0.8 AA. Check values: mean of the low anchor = 1.78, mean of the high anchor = 1.83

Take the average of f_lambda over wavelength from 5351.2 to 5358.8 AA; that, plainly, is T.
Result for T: 1.85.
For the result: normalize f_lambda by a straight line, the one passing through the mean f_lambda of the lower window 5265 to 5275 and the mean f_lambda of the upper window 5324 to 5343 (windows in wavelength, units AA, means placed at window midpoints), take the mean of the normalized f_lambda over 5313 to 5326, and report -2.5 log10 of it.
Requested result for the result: -0.049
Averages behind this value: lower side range 1.58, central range 1.8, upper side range 1.77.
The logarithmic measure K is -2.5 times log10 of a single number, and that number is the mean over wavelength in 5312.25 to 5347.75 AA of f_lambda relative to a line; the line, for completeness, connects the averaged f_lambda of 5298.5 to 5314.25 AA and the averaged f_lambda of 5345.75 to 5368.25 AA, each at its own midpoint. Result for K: 0.03 mag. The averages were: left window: 1.86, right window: 1.82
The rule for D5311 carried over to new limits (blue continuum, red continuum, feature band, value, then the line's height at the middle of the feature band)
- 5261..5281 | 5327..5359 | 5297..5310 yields -1.0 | 1.7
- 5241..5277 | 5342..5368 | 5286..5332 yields -1.6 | 1.75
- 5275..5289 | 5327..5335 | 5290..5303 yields -0.2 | 1.75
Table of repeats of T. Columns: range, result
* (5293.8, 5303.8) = 1.76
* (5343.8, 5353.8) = 1.8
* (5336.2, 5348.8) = 1.8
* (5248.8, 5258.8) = 1.79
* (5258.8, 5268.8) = 1.59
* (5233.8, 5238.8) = 1.68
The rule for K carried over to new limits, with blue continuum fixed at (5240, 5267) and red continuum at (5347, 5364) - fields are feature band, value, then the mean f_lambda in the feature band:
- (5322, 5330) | 0.068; 1.69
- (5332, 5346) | 0.008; 1.81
